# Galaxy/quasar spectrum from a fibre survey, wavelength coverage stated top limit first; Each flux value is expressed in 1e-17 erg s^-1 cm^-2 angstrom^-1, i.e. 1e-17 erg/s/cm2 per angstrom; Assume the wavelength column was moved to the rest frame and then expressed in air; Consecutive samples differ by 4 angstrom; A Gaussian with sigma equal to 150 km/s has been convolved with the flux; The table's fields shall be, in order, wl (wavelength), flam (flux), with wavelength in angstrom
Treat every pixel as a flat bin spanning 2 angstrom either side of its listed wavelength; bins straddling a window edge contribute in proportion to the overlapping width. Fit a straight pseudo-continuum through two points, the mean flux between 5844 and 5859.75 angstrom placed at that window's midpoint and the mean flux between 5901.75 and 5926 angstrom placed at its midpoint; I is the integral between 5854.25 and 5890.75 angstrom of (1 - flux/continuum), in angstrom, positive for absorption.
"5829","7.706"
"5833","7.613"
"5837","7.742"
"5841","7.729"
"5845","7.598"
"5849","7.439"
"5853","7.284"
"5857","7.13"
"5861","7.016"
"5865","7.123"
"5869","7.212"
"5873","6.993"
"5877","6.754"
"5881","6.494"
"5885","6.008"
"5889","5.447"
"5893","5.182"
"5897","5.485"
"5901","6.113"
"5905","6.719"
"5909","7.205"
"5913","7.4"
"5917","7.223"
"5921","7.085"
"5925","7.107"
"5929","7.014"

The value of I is 2.72 angstrom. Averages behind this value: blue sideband 7.33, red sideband 7.07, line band 6.71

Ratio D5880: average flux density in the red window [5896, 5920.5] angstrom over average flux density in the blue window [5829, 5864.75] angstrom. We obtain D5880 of 0.91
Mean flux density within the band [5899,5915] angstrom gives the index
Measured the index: 6.86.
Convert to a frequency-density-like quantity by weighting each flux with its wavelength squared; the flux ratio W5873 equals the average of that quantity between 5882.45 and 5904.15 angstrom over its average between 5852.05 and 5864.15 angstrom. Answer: 0.81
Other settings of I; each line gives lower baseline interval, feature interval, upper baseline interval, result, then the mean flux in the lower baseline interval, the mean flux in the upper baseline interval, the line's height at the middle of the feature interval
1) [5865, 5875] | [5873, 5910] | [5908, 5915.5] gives 5.3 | 7.11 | 7.31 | 7.21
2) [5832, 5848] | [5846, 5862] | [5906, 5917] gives 0.7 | 7.66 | 7.23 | 7.58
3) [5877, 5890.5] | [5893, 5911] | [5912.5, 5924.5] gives 1.2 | 6.12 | 7.2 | 6.69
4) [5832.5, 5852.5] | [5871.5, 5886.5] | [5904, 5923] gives 1.6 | 7.6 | 7.15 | 7.37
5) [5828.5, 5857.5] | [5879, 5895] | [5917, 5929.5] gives 3.3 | 7.54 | 7.1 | 7.3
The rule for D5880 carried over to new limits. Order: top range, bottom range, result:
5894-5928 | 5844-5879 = 0.94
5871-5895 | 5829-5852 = 0.81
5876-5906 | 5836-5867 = 0.81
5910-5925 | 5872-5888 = 1.12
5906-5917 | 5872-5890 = 1.14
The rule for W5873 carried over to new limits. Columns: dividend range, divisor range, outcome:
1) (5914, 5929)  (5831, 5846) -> 0.96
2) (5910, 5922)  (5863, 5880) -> 1.05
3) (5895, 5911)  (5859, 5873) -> 0.91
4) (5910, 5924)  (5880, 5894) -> 1.26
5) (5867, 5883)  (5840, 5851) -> 0.92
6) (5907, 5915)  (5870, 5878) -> 1.07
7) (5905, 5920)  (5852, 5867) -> 1.03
